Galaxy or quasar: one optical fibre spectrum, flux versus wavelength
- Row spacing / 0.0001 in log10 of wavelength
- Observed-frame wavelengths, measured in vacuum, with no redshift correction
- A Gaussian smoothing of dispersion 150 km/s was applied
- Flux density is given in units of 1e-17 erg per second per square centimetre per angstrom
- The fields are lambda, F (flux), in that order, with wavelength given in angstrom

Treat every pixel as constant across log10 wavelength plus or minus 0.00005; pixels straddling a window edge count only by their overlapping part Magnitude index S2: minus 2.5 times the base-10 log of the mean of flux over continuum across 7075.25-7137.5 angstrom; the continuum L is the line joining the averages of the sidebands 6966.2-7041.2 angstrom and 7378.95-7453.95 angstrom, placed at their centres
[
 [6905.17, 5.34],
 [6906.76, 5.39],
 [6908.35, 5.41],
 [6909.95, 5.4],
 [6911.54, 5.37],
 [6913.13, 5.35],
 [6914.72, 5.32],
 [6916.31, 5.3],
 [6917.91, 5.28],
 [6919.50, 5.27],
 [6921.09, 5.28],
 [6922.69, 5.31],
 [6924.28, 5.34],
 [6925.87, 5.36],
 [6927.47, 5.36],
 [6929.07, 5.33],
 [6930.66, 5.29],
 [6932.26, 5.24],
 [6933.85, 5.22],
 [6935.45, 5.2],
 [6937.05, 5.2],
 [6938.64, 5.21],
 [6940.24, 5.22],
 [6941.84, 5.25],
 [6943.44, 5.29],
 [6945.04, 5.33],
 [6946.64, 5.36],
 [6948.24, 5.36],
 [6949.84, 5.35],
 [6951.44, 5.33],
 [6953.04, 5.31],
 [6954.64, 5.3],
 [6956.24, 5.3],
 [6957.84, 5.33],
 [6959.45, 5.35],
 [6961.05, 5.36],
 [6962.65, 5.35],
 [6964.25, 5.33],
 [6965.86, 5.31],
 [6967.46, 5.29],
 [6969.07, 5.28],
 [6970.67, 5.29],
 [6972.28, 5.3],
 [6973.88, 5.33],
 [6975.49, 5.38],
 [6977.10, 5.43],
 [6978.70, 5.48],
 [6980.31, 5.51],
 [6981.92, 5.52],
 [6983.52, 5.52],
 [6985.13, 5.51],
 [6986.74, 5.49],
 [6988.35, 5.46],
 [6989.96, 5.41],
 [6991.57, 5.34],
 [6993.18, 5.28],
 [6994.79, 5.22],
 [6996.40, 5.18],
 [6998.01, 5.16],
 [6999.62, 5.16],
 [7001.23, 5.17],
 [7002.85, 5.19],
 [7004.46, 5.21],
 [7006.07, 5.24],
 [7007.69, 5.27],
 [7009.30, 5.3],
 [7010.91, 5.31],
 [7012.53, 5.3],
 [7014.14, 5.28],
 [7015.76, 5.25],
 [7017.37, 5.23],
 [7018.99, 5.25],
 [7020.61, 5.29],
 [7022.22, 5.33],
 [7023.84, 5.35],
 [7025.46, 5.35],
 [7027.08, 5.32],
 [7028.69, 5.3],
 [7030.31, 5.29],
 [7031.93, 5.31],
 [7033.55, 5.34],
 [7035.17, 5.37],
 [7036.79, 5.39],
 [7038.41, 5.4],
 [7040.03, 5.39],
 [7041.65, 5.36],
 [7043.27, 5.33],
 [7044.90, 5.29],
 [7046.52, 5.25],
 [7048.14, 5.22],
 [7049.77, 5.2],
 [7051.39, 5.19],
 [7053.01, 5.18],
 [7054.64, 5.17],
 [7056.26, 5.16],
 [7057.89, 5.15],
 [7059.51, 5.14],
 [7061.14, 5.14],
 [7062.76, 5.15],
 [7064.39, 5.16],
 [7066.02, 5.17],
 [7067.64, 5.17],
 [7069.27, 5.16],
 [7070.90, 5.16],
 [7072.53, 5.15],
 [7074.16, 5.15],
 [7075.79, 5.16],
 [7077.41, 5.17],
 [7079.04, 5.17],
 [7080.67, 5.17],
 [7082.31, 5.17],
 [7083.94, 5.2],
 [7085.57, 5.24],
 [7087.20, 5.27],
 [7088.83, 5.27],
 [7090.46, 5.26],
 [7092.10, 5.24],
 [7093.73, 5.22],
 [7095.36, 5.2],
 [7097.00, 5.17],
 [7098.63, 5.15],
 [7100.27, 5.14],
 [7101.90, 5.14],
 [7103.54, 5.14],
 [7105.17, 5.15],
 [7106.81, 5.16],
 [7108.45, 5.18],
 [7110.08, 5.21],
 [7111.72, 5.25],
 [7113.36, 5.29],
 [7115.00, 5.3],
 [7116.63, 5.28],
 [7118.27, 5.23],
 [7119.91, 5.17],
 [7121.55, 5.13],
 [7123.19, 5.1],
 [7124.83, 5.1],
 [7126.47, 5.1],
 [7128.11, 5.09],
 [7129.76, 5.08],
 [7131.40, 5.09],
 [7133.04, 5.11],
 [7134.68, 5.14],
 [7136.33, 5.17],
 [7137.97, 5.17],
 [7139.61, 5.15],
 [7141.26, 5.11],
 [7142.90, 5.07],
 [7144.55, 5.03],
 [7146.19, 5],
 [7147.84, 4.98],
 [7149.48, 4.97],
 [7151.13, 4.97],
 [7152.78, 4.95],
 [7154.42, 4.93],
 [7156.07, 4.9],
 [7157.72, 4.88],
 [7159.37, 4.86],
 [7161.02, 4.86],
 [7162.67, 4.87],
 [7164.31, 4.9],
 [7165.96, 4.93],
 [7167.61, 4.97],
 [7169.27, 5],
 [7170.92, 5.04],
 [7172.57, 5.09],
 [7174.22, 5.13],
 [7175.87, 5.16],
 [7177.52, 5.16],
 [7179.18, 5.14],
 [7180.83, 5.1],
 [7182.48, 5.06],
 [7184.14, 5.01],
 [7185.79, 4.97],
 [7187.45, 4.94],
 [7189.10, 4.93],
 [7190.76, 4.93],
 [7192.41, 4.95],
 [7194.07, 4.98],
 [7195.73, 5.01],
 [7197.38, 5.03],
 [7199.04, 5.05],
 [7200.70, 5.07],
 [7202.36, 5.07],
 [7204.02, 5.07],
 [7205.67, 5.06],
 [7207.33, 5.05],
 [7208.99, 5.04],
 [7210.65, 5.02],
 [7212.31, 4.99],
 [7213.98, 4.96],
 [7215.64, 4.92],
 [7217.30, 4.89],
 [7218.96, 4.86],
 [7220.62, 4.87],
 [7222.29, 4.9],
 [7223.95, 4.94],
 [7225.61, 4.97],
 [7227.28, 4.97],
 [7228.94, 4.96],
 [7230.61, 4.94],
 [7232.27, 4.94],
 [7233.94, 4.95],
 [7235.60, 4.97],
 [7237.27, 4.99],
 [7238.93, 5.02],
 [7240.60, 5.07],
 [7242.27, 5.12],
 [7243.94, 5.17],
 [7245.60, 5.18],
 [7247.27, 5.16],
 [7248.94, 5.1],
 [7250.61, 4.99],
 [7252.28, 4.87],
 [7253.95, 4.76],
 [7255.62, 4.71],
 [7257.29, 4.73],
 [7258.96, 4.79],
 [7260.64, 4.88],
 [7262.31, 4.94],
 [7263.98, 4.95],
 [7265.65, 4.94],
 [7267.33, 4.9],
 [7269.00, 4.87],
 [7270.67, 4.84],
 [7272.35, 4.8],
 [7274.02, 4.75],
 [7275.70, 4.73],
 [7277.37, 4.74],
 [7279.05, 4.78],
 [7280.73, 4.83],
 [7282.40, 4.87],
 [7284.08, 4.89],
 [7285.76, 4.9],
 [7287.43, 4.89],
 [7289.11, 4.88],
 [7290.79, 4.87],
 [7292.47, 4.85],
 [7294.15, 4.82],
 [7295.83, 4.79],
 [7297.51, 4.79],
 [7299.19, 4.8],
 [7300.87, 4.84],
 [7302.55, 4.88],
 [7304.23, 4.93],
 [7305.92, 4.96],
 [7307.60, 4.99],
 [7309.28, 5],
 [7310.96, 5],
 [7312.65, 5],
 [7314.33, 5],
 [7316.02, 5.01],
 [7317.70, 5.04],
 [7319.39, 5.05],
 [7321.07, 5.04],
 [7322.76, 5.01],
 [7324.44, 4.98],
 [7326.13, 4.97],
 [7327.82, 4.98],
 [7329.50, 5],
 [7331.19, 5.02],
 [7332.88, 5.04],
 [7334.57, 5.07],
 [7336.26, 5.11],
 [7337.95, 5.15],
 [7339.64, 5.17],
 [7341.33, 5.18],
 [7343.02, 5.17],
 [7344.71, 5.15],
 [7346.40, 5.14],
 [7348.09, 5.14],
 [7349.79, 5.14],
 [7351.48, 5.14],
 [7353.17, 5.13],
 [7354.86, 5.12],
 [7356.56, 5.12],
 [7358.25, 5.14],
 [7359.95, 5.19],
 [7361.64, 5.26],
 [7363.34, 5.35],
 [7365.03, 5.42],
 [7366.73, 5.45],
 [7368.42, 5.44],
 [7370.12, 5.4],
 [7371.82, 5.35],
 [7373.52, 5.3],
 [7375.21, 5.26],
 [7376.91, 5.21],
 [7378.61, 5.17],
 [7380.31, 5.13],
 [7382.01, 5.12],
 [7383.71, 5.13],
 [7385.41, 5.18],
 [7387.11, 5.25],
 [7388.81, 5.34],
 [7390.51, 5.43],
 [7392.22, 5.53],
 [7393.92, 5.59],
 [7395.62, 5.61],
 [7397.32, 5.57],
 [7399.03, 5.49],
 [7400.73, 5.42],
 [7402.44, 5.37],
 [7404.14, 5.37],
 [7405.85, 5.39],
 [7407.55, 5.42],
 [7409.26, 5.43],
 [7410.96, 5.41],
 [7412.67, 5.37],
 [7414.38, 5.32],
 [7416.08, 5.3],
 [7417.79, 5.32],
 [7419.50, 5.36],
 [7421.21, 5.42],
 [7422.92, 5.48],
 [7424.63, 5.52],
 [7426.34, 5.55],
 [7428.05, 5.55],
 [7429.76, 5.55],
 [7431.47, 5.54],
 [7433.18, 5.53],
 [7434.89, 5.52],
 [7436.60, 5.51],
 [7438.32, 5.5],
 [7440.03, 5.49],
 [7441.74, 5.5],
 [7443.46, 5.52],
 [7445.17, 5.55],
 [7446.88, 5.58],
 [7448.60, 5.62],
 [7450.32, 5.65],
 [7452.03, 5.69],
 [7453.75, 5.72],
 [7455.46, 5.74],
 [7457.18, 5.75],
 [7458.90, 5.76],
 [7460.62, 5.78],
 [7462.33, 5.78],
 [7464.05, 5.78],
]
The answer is 0.04 mag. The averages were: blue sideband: 5.33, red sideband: 5.45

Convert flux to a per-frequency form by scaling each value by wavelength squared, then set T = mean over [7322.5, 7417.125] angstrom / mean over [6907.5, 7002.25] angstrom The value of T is 1.1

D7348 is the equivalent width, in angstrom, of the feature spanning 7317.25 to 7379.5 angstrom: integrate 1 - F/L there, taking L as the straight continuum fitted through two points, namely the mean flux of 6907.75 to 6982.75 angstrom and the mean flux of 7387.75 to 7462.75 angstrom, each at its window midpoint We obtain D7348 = 3.7 angstrom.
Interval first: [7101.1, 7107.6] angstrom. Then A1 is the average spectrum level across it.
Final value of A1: 5.15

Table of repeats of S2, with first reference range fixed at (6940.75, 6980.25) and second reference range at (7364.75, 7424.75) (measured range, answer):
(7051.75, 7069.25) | 0.04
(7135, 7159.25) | 0.07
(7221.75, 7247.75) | 0.07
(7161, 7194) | 0.07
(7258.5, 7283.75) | 0.11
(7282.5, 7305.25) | 0.11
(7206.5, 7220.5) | 0.08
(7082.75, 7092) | 0.02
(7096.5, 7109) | 0.04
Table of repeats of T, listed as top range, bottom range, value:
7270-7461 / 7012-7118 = 1.09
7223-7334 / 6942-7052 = 1.00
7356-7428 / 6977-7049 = 1.12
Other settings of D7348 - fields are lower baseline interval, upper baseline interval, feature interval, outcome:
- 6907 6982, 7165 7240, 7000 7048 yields -0.67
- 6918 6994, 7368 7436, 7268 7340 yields 6.05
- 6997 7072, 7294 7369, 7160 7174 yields 0.56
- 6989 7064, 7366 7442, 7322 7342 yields 1.19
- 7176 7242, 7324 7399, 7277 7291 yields 0.70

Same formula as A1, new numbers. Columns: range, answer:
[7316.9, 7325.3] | 5.02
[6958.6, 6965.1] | 5.34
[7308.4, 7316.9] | 5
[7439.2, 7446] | 5.52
